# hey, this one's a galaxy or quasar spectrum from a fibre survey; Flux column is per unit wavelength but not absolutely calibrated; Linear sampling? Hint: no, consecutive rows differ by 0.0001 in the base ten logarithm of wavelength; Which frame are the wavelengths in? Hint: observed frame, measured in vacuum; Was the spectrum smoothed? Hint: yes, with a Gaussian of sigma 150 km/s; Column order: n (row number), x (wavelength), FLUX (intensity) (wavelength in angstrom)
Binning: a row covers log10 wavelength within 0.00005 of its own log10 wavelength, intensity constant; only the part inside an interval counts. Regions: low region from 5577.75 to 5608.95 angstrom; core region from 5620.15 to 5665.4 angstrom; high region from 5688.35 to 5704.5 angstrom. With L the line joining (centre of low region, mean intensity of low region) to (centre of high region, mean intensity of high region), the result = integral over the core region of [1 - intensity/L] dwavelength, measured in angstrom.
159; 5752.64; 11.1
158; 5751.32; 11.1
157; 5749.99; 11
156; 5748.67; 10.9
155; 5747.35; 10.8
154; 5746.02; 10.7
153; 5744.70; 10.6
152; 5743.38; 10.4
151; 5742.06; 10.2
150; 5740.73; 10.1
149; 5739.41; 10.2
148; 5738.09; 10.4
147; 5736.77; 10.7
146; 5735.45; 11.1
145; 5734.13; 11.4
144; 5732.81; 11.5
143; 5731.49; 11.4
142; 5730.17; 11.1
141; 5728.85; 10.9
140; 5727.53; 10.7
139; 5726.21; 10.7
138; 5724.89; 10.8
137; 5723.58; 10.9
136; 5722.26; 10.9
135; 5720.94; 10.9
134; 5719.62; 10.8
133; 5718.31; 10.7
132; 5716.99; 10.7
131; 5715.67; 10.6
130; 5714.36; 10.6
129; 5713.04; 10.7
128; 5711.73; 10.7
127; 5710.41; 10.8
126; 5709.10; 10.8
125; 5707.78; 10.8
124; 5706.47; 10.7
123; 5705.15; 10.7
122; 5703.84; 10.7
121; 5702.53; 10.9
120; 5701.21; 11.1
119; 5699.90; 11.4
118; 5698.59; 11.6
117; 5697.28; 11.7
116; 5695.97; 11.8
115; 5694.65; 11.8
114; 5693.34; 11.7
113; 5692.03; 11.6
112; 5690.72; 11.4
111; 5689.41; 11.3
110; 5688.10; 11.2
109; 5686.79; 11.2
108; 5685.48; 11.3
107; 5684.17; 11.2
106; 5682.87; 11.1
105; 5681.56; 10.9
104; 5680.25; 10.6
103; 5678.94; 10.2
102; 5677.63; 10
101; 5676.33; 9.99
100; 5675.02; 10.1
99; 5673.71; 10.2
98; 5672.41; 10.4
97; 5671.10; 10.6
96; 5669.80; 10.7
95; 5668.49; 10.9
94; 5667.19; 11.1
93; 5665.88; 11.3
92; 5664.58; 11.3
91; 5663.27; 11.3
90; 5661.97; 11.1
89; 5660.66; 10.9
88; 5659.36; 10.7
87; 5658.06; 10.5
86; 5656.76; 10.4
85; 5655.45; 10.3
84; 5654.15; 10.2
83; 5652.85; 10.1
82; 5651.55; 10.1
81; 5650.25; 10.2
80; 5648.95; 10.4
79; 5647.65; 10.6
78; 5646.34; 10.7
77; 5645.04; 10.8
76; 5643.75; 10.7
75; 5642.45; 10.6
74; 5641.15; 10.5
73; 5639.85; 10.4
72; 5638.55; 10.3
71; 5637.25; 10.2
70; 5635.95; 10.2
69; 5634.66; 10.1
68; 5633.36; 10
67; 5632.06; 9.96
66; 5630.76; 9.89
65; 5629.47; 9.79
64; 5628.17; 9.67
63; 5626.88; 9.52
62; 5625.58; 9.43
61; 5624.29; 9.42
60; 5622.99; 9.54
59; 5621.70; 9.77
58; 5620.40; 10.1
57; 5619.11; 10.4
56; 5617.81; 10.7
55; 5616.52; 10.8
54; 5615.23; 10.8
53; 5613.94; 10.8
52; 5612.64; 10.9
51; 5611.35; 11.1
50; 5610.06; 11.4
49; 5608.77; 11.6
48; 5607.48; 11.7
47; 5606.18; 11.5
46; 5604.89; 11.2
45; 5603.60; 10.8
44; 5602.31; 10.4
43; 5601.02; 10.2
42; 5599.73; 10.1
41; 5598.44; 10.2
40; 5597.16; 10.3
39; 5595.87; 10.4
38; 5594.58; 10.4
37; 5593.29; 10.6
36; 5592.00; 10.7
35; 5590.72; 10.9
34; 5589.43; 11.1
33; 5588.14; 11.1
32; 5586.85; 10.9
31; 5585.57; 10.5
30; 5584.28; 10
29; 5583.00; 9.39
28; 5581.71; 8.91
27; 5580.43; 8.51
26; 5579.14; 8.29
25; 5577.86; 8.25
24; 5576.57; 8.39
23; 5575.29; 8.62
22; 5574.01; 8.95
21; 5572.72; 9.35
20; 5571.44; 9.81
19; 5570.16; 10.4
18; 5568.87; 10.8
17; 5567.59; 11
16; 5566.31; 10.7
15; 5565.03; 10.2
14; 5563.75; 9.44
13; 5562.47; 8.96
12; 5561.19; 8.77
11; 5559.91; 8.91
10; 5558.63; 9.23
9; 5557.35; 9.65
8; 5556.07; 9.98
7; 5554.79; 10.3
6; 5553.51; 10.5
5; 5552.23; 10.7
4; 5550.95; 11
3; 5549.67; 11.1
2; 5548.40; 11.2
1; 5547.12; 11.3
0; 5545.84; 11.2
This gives 2.38 angstrom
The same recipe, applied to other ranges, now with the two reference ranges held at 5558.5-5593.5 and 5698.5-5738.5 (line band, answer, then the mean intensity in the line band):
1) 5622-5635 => 0.6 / 9.72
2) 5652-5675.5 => -0.5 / 10.7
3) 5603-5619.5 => -1.7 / 11.1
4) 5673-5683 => 0.2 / 10.3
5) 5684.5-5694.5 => -0.7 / 11.4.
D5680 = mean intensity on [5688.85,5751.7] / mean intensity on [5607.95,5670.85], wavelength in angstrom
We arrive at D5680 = 1.04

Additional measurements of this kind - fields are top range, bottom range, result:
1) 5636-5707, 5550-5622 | 1.06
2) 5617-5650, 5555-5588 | 1.06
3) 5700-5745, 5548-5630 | 1.06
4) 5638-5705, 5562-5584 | 1.15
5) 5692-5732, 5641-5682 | 1.04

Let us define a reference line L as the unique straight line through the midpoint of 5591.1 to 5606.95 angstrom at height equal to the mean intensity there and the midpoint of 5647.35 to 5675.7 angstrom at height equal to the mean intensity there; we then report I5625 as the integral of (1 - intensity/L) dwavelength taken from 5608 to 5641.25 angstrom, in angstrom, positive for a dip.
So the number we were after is 0.98 angstrom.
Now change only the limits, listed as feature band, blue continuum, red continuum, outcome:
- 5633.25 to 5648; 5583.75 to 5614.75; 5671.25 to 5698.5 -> 0.6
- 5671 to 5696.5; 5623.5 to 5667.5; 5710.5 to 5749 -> -0.9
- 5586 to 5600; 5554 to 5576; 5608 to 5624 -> -0.6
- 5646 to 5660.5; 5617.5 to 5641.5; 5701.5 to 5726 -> -0.3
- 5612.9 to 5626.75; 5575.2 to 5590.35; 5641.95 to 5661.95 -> -0.2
